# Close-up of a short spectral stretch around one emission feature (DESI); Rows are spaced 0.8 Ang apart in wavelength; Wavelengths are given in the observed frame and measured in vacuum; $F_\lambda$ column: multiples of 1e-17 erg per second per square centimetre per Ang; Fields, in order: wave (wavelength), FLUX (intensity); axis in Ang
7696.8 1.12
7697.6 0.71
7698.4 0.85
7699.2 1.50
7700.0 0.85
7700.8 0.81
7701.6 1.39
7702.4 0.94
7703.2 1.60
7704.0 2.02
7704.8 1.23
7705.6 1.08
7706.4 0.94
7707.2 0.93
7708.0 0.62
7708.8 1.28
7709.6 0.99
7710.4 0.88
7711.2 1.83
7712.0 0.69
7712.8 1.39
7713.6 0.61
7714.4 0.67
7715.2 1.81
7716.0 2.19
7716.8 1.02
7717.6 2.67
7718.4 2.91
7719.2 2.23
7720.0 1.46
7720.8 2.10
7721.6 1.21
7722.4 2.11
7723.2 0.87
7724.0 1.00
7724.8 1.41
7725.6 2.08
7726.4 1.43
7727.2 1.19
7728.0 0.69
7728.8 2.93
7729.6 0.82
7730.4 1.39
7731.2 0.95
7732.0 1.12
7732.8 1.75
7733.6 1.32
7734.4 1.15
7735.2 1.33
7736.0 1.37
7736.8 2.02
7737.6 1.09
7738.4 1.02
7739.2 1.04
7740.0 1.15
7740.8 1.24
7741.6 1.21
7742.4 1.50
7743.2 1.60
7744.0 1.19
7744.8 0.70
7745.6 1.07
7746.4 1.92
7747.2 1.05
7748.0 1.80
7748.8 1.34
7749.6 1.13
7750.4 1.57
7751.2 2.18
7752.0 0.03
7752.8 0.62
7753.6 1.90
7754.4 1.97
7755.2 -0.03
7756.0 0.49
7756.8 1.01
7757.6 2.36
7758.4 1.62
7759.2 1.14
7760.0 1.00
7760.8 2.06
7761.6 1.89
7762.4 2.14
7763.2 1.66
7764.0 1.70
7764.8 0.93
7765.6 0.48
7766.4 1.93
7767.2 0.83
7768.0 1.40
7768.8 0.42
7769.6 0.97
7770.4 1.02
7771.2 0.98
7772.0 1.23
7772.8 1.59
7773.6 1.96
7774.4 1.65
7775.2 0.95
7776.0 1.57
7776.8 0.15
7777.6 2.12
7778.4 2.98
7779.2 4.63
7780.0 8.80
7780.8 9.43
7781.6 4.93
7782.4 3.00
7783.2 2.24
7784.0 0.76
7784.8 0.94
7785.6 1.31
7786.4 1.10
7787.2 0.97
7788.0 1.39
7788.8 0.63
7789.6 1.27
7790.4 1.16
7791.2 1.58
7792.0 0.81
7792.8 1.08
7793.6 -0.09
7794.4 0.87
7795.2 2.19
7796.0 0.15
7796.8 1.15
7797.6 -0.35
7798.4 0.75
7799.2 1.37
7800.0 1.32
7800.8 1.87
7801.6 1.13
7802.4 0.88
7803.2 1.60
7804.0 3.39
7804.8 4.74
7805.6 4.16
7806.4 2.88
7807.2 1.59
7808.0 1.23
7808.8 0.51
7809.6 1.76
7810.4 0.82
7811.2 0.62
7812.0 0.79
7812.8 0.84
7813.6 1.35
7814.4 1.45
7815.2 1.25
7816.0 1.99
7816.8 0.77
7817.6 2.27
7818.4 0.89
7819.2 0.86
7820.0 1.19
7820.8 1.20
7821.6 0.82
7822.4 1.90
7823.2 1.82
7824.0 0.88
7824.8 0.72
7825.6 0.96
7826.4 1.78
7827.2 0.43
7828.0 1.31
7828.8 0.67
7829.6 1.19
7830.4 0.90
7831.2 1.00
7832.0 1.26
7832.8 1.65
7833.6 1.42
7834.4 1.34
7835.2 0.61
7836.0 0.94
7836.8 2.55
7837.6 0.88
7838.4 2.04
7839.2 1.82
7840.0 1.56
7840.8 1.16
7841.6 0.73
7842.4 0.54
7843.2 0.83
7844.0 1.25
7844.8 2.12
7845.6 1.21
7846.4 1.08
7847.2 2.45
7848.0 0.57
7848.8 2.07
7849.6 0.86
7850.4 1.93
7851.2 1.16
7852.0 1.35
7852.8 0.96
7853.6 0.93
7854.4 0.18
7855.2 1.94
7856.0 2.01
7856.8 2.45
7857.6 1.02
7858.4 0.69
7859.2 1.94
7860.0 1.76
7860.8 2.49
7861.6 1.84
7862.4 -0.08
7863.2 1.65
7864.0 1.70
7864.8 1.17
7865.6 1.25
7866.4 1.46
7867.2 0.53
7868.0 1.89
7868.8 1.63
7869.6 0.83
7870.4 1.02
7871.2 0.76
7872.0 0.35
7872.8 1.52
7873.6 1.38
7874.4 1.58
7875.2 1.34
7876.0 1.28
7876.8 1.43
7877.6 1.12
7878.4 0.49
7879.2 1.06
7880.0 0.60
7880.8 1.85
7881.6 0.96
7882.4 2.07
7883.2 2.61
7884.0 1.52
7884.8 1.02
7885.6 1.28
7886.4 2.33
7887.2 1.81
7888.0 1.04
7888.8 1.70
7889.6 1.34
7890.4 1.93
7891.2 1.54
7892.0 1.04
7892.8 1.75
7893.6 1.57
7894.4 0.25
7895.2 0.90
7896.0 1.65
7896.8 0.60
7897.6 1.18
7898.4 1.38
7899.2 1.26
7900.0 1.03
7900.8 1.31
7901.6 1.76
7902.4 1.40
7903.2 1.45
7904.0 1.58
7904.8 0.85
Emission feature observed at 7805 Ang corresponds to [N II] 6583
